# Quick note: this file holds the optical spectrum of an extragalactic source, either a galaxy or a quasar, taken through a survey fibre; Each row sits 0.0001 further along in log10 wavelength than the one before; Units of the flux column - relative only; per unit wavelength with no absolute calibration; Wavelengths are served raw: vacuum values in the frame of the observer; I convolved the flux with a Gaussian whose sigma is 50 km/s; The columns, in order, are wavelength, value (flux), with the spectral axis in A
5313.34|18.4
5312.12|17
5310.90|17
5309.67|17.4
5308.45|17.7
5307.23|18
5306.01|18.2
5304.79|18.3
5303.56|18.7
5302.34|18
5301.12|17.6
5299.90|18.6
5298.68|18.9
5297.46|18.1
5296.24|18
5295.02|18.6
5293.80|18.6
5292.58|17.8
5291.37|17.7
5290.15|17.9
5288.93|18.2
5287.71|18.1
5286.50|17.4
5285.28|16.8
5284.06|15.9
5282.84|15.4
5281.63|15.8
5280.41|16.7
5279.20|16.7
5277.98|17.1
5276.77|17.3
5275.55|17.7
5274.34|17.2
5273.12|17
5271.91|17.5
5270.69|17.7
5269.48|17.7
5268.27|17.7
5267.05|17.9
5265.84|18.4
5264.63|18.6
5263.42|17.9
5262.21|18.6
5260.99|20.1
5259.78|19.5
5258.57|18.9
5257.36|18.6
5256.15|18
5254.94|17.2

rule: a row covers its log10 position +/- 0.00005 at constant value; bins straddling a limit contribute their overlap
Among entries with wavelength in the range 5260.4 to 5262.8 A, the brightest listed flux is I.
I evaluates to 20.1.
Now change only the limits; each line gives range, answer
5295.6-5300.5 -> 18.9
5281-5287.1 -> 17.4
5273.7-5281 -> 17.7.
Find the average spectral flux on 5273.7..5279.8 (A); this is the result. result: 17.2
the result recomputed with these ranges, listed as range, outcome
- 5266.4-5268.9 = 17.8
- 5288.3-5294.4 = 18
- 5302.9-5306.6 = 18.4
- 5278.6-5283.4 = 16.2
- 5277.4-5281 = 16.8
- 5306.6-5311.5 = 17.5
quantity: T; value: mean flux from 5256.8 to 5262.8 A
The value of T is 19.1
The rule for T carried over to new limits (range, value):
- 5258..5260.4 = 19.2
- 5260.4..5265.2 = 18.8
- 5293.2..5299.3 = 18.4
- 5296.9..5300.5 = 18.5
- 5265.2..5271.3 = 17.9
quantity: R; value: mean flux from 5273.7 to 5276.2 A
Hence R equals 17.4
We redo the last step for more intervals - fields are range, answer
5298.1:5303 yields 18.3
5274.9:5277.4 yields 17.5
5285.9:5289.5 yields 17.9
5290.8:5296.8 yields 18.2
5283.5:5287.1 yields 16.7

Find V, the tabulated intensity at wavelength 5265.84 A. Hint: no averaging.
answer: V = 18.4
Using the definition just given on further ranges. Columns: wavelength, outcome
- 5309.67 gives 17.4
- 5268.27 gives 17.7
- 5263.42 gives 17.9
